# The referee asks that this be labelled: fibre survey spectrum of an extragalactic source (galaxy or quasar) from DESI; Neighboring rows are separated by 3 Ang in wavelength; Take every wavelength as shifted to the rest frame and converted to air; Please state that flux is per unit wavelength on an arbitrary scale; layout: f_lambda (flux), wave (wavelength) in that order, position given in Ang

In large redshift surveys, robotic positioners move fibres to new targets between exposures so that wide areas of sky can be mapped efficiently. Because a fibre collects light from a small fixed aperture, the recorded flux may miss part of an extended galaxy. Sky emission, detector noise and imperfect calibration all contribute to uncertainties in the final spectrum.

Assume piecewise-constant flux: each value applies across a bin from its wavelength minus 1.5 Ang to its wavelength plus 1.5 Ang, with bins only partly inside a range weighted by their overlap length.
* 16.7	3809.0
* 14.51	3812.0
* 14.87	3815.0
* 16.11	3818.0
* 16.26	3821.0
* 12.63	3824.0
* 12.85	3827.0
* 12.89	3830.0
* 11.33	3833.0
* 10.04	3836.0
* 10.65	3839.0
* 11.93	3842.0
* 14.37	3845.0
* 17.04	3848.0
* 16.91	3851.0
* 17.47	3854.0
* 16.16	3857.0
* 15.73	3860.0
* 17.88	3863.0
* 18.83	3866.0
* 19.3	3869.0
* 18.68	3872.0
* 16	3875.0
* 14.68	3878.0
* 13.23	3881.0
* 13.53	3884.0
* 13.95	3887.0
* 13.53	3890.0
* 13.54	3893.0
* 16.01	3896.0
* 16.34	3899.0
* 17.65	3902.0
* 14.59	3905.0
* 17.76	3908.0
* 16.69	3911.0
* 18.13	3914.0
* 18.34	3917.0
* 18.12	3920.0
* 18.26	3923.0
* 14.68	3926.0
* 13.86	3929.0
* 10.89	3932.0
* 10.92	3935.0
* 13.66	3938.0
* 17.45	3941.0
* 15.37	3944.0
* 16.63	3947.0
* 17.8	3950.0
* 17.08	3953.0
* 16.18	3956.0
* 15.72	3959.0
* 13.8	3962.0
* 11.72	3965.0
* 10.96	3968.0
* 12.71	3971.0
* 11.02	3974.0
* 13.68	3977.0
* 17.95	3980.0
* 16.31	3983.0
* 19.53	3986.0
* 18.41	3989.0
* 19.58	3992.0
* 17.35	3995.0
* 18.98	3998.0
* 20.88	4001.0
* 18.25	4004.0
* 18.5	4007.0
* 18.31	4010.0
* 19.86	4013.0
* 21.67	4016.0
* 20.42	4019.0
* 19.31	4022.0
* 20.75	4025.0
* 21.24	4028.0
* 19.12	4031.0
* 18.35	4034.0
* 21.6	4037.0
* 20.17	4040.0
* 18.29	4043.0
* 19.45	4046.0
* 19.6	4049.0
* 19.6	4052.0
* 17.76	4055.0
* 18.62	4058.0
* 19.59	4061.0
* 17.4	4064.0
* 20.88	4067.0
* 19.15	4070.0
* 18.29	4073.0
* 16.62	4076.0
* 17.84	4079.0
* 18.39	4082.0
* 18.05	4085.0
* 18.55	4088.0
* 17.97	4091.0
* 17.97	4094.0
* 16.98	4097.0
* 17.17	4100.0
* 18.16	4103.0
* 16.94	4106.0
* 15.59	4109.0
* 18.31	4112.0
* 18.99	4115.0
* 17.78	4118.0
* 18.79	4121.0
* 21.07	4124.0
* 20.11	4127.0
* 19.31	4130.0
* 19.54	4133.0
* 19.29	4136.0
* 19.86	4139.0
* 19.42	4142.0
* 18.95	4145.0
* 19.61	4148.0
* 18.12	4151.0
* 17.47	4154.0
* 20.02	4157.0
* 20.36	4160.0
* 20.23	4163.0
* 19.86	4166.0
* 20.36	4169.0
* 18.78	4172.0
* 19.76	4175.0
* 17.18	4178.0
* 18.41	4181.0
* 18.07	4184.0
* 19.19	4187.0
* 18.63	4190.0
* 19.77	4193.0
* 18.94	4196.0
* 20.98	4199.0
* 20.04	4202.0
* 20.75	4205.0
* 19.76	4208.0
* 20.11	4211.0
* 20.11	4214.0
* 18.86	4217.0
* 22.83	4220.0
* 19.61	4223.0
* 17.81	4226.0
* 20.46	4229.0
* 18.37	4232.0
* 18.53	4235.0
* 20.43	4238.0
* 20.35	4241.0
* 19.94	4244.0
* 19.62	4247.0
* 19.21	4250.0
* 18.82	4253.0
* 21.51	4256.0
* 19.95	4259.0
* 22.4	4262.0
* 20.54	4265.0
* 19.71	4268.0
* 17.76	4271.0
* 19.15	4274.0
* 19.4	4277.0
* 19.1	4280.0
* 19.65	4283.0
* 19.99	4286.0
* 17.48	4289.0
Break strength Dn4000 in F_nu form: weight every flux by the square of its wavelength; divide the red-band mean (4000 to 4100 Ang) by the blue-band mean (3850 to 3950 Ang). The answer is 1.29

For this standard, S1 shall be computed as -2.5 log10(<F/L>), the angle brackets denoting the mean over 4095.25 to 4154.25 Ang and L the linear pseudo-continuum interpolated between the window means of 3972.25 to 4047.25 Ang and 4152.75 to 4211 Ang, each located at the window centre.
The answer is 0.035 mag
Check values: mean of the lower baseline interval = 18.7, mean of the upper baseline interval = 19.4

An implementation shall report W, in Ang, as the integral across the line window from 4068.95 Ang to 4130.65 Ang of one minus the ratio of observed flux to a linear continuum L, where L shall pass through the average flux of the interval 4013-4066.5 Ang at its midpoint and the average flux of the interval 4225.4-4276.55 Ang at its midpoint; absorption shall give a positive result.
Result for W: 4.6 Ang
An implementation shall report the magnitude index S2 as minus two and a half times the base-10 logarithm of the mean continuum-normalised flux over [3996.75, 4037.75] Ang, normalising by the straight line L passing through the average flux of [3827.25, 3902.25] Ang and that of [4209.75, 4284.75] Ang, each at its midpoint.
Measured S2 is -0.17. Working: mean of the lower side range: 15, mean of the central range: 19.8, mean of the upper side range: 19.8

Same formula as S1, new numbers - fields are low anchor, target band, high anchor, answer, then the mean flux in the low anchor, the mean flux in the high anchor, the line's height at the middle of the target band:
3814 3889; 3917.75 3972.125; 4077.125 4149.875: 0.10 mag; 14.9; 18.5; 16.2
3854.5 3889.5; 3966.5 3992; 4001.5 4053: 0.21 mag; 16.1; 19.7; 18.6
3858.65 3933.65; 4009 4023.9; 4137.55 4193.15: -0.15 mag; 16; 19.1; 17.4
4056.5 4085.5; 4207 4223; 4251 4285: -0.05 mag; 18.5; 19.8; 19.5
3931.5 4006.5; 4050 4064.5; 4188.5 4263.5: -0.09 mag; 15.8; 19.9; 17.2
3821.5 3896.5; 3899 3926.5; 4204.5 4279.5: -0.11 mag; 14.8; 19.8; 15.5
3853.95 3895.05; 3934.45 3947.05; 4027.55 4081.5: 0.15 mag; 15.8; 19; 17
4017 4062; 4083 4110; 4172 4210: 0.11 mag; 19.6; 19.3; 19.5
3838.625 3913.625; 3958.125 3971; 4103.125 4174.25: 0.29 mag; 15.8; 19.1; 16.9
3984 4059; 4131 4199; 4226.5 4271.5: 0.03 mag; 19.4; 19.8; 19.7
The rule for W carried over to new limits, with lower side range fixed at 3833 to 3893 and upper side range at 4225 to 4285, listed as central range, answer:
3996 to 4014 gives -2.5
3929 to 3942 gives 2.3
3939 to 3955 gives -0.7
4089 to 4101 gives 0.1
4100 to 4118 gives 0.4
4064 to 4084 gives -1.0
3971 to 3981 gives 1.6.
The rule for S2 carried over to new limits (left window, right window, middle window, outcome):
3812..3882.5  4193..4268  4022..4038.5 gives -0.16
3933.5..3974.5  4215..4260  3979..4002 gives -0.22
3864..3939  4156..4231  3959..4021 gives 0.00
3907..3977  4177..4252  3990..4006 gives -0.19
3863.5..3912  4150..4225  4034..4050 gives -0.11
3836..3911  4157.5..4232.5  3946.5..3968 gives 0.10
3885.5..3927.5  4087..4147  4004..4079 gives -0.09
